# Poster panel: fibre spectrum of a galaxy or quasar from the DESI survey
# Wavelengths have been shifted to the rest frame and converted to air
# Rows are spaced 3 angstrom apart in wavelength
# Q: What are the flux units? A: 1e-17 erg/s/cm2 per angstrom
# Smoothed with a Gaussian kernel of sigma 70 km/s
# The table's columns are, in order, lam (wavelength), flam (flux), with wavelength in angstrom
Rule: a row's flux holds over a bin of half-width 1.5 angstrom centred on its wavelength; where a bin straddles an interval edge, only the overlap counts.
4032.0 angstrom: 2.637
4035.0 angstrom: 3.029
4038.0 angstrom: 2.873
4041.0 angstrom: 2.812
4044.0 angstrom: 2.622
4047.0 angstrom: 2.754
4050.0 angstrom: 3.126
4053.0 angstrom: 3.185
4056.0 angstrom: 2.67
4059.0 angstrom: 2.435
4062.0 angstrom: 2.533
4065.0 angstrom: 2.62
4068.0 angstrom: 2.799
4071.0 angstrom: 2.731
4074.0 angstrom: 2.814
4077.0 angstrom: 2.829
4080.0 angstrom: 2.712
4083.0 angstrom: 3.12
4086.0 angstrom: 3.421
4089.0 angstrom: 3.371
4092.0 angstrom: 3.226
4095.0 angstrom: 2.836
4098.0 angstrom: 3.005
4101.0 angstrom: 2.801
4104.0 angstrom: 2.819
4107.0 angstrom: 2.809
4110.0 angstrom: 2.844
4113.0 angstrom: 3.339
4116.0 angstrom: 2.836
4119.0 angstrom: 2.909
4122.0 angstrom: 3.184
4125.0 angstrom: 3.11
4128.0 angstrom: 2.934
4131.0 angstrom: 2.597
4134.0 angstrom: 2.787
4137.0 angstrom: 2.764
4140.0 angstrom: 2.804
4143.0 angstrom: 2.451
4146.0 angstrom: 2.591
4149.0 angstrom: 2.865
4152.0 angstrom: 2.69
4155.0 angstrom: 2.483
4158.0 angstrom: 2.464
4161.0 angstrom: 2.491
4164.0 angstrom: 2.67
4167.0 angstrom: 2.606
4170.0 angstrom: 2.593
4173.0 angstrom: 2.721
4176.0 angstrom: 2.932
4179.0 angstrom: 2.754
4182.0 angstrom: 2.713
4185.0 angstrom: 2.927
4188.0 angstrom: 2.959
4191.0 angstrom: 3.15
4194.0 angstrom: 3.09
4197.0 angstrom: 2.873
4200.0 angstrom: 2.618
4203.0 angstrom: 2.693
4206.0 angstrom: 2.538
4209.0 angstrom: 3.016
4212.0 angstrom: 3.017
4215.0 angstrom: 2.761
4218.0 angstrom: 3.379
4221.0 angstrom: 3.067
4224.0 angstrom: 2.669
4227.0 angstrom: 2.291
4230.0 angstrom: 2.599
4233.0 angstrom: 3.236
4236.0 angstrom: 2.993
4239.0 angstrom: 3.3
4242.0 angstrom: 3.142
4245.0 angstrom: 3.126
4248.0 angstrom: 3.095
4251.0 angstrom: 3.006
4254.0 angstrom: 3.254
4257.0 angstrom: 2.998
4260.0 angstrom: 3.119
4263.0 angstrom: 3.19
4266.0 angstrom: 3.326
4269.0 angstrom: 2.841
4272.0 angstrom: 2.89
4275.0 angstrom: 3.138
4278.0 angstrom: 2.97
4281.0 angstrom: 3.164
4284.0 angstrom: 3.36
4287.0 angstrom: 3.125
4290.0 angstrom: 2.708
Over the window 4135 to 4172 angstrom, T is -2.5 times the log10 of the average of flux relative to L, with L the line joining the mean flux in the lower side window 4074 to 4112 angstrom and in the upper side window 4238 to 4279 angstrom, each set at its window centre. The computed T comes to 0.15 mag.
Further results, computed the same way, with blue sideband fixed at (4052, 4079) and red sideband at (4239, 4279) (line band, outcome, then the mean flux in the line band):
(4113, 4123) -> -0.072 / 3.02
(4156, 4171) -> 0.140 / 2.56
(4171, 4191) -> 0.035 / 2.85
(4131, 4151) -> 0.066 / 2.7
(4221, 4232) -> 0.156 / 2.63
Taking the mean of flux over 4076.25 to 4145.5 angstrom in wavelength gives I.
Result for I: 2.93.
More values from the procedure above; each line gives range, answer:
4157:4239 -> 2.82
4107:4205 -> 2.79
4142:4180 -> 2.64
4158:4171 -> 2.58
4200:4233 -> 2.81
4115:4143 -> 2.86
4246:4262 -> 3.1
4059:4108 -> 2.89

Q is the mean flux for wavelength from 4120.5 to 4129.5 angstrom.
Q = 3.08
